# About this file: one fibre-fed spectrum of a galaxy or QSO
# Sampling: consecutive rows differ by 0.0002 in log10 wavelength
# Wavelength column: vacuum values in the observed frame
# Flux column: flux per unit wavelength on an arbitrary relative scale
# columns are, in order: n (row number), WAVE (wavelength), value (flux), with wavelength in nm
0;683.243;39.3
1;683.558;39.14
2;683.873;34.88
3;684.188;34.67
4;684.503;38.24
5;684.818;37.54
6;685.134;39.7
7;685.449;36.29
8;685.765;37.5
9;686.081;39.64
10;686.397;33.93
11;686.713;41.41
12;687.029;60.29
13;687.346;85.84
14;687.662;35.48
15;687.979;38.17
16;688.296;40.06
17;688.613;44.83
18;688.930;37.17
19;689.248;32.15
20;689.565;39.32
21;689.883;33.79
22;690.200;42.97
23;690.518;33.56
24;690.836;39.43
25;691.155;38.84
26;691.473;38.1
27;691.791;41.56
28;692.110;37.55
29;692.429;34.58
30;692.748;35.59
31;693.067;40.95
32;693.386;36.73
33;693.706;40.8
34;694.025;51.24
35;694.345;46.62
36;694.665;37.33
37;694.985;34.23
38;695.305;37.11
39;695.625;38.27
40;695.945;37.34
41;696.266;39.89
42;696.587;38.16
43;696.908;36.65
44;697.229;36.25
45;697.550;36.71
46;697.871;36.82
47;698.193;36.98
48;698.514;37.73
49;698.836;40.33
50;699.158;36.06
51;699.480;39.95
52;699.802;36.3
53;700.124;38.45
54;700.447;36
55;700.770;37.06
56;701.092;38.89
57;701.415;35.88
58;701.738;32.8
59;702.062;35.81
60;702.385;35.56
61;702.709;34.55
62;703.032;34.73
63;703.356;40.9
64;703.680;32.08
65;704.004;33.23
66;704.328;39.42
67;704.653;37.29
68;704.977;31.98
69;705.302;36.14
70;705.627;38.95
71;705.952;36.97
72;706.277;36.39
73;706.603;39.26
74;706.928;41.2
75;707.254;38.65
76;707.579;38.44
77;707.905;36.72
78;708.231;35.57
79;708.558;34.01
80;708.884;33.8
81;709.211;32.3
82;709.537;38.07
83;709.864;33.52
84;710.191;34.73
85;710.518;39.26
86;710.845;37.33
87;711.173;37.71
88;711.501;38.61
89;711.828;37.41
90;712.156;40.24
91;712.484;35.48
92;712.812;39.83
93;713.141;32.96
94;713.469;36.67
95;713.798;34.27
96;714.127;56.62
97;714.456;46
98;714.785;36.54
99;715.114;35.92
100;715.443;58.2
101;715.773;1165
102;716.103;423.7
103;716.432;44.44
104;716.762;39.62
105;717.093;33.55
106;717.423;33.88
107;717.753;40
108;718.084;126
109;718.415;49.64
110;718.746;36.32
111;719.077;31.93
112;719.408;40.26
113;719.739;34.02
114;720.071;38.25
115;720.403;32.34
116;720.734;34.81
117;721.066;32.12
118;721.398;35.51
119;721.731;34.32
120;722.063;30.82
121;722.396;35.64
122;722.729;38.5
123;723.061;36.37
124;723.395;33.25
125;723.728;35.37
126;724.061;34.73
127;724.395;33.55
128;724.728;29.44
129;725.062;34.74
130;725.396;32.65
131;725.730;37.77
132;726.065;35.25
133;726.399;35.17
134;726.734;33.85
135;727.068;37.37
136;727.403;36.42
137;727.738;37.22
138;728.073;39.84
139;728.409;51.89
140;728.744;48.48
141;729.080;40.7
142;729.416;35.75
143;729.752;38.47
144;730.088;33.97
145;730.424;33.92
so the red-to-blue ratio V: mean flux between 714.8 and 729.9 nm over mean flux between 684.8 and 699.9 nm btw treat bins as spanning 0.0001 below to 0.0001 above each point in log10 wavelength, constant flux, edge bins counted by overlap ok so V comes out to 1.82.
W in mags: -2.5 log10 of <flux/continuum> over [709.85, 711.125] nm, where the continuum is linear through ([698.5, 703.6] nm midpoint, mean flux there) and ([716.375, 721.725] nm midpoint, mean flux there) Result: 0.088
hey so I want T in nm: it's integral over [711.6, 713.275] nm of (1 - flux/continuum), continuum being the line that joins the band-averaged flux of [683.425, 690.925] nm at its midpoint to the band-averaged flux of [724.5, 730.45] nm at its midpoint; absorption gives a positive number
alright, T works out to 0.06 nm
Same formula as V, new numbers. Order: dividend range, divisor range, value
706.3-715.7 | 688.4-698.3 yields 1.29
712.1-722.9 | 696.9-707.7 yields 2.36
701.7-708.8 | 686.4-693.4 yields 0.88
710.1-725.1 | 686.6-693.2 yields 1.75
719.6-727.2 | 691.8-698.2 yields 0.90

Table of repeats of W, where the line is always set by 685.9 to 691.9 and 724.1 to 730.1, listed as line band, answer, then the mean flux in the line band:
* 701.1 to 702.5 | 0.143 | 35.4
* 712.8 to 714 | 0.086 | 36.1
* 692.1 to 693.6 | 0.118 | 37.2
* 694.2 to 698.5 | 0.088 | 37.8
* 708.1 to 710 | 0.147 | 34.5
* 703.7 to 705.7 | 0.123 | 35.8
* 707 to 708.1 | 0.043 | 38.2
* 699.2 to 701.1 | 0.083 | 37.6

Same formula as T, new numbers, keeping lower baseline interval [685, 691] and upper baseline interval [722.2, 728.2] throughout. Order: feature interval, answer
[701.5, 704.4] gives 0.280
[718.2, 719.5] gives -0.226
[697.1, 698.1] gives 0.085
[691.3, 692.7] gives 0.110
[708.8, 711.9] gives 0.127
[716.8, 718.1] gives -0.430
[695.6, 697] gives 0.075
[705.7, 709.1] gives 0.115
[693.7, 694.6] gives -0.124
